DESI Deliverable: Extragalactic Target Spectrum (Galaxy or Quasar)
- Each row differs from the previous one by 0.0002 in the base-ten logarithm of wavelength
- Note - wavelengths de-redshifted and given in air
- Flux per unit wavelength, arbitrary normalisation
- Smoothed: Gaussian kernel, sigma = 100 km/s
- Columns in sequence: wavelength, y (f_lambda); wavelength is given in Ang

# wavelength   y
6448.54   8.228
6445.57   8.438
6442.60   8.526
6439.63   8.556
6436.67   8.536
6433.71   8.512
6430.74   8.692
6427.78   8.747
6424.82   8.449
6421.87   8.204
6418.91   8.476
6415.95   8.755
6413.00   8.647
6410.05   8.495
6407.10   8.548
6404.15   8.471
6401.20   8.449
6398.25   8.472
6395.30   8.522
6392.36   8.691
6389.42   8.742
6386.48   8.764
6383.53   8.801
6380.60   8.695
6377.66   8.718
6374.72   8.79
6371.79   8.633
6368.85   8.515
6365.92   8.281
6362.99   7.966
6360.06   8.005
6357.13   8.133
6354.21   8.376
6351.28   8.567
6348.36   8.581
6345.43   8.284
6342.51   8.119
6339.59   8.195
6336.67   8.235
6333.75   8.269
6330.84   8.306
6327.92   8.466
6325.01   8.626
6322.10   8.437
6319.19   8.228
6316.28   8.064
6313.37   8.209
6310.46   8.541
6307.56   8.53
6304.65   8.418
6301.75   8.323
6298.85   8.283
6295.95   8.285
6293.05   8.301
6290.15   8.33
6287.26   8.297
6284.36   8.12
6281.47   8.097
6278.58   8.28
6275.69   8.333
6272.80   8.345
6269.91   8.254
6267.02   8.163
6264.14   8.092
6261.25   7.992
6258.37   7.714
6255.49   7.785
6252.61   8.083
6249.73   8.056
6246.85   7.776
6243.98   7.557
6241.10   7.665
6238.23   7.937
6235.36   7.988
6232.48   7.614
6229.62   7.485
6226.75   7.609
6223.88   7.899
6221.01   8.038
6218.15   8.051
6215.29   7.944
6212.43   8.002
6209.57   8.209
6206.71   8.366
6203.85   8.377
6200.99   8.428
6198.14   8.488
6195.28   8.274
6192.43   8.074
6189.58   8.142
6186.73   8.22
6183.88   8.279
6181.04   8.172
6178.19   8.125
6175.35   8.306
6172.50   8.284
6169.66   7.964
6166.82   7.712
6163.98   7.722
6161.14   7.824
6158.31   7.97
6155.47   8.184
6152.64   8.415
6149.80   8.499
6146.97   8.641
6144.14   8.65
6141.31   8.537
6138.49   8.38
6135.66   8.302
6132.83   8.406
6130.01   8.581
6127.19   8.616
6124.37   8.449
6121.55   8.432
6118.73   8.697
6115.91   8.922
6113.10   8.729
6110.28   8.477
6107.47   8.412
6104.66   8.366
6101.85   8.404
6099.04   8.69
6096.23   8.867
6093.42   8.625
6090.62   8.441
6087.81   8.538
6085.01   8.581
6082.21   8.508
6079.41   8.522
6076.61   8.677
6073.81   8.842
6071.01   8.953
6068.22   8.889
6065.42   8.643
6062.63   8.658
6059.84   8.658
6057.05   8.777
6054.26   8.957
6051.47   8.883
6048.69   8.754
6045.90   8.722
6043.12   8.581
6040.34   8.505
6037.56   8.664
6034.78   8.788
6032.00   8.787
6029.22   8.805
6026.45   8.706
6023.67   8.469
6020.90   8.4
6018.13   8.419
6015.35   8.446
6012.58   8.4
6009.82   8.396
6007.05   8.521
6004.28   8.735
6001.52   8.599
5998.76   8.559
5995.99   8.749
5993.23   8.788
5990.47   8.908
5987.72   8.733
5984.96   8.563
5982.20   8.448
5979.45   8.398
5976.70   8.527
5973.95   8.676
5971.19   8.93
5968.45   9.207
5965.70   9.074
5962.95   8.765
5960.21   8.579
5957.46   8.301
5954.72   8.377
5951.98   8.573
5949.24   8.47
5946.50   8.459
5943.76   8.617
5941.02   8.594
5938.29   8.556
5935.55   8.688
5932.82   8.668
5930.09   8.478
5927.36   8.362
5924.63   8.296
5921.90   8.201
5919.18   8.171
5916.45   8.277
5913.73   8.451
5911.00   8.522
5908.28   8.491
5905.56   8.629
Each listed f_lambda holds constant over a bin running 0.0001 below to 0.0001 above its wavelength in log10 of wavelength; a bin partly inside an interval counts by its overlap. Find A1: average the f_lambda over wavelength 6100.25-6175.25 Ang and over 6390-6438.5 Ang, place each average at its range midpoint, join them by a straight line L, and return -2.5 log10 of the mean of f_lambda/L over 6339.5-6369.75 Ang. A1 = 0.03 mag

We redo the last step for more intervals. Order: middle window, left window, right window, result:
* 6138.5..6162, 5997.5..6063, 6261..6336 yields 0.016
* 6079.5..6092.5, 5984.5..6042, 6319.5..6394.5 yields 0.007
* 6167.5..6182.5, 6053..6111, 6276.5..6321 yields 0.045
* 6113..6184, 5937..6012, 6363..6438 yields 0.035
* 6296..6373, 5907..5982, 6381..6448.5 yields 0.030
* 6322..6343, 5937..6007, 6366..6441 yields 0.034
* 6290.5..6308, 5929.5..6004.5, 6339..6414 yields 0.022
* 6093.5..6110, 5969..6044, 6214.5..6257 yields -0.033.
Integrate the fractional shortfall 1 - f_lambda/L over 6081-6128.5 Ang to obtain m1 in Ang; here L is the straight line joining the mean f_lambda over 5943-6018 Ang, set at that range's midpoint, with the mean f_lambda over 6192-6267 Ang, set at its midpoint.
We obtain -1.6 Ang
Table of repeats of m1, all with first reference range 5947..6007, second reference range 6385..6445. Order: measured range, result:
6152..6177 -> 1.70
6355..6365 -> 0.59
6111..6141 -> 0.27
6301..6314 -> 0.25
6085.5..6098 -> 0.02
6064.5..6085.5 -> -0.17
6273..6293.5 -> 0.80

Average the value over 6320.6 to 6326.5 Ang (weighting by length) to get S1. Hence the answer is 8.54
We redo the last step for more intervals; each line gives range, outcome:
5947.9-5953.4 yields 8.52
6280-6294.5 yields 8.23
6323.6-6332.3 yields 8.47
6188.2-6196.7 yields 8.17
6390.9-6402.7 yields 8.53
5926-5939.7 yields 8.55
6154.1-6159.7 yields 8.07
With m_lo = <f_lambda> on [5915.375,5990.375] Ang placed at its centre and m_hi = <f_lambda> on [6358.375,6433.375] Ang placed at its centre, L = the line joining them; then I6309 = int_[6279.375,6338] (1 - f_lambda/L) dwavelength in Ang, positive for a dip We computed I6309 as 1.55 Ang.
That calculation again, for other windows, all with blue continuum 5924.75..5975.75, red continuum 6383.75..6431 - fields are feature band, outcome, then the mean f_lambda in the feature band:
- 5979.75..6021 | 0.2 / 8.58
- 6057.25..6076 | -0.3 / 8.77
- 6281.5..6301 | 0.7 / 8.26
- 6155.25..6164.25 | 0.7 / 7.92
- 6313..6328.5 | 0.4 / 8.34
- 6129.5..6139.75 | 0.2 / 8.4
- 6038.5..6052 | -0.1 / 8.68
